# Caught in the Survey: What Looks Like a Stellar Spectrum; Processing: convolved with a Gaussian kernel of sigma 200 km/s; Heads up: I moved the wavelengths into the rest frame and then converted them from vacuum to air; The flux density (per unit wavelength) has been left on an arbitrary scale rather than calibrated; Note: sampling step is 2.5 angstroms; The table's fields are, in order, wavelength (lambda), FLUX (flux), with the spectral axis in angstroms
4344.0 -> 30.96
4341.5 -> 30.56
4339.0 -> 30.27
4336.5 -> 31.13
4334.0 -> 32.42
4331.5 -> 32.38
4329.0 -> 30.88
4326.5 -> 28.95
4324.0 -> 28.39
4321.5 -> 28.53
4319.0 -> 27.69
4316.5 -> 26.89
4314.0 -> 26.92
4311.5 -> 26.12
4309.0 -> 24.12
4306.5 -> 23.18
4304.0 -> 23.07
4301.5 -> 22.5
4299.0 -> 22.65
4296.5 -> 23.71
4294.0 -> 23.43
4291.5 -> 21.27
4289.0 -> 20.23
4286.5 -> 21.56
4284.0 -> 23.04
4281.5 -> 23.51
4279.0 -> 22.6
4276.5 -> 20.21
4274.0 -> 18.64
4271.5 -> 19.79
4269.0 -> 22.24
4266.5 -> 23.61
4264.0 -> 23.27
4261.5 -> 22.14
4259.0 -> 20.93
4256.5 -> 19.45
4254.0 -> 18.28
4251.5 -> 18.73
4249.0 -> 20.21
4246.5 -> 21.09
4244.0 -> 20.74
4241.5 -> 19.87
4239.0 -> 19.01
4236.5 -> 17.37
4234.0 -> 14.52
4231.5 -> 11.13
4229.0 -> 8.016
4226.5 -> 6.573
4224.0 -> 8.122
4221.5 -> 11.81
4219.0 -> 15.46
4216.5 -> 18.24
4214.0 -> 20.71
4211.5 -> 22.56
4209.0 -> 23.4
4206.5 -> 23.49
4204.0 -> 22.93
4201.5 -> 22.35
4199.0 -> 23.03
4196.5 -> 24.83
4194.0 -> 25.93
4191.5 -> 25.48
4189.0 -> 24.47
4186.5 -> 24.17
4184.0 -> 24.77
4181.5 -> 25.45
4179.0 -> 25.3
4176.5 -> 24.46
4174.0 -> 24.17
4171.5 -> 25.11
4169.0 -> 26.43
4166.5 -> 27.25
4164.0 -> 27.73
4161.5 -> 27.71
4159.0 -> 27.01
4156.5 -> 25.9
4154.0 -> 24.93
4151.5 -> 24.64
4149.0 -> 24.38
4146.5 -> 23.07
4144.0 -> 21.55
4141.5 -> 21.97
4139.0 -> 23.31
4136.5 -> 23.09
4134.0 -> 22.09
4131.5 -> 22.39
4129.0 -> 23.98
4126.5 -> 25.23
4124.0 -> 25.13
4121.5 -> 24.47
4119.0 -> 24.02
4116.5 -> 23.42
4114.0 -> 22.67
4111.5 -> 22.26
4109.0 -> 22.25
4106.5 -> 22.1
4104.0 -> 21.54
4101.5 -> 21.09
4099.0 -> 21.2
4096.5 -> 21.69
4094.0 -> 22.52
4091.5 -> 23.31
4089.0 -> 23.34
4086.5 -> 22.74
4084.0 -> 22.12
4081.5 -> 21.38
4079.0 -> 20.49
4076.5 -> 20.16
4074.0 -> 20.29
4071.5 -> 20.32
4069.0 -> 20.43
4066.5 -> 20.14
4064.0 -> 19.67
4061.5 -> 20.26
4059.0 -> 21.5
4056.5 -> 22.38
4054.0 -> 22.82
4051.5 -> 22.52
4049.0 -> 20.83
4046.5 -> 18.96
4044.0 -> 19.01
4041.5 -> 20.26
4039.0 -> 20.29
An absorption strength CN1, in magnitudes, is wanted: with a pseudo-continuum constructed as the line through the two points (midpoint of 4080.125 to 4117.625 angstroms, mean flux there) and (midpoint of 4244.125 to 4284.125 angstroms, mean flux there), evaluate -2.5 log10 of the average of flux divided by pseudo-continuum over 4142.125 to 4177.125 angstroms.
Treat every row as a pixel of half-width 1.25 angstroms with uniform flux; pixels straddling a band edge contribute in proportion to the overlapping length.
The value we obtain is -0.16 mag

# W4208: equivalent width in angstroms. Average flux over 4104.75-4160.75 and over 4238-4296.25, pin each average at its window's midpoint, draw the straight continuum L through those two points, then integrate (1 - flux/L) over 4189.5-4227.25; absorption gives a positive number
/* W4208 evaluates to 4.0 angstroms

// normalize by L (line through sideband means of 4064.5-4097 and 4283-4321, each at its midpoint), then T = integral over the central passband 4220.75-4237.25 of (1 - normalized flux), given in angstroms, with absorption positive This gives 8.7 angstroms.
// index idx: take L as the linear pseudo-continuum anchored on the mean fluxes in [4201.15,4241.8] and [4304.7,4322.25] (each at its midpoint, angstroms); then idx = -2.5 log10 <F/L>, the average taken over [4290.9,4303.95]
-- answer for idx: 0.073 mag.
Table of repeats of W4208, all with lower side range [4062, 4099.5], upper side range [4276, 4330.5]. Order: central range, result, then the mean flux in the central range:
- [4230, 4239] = 3.4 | 14.8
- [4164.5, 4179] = -1.9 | 25.6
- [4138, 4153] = -0.6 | 23.2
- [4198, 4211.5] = 0.1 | 23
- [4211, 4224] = 3.8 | 16.6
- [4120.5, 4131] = -1.2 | 24.5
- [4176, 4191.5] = -1.4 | 24.8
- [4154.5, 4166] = -2.3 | 27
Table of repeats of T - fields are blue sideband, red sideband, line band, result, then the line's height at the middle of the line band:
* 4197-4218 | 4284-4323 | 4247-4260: 2.0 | 23.1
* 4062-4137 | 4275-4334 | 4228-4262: 8.8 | 24.2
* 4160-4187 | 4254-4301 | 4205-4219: 1.8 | 24.2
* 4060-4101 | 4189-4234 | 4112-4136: -3.9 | 20.3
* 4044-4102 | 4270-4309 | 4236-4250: 1.3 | 21.9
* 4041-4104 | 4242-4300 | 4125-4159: -4.0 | 21.2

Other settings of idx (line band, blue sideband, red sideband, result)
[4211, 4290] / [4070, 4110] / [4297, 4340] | 0.357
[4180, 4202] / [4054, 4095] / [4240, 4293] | -0.163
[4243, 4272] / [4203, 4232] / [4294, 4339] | -0.021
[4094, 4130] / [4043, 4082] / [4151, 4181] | 0.014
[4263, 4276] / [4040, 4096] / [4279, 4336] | 0.161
